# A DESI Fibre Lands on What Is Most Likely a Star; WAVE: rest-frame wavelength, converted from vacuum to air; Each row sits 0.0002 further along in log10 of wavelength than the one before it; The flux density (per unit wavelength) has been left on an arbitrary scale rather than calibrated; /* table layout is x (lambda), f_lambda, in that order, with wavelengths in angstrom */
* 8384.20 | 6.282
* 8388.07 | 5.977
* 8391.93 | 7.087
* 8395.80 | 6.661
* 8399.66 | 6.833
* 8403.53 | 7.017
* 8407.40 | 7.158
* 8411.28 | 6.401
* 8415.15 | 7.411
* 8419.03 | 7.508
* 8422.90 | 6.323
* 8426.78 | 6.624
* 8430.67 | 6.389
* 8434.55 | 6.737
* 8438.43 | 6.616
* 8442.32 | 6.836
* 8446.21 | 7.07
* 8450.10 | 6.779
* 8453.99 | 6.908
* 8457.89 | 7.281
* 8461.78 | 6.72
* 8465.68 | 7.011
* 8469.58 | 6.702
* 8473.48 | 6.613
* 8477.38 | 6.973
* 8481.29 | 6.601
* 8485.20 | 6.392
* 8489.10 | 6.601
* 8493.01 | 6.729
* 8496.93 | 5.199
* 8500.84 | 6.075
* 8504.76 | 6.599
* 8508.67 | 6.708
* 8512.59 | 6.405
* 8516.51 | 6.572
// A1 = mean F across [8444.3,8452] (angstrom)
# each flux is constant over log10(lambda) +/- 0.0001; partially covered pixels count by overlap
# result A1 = 6.93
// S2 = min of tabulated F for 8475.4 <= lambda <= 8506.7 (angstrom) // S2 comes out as 5.199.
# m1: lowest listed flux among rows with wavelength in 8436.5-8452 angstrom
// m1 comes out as 6.616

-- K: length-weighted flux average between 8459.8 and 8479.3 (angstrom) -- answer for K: 6.81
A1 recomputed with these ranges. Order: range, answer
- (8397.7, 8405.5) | 6.93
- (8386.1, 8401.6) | 6.64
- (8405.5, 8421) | 7.12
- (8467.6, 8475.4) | 6.66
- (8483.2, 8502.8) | 6.2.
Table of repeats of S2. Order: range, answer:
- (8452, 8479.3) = 6.613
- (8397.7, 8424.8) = 6.323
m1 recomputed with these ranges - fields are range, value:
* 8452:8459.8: 6.908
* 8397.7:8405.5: 6.833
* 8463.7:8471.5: 6.702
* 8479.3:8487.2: 6.392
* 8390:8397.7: 6.661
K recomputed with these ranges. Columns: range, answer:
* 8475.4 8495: 6.66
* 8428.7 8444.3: 6.64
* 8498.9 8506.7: 6.33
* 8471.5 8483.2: 6.73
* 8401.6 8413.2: 6.86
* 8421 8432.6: 6.44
